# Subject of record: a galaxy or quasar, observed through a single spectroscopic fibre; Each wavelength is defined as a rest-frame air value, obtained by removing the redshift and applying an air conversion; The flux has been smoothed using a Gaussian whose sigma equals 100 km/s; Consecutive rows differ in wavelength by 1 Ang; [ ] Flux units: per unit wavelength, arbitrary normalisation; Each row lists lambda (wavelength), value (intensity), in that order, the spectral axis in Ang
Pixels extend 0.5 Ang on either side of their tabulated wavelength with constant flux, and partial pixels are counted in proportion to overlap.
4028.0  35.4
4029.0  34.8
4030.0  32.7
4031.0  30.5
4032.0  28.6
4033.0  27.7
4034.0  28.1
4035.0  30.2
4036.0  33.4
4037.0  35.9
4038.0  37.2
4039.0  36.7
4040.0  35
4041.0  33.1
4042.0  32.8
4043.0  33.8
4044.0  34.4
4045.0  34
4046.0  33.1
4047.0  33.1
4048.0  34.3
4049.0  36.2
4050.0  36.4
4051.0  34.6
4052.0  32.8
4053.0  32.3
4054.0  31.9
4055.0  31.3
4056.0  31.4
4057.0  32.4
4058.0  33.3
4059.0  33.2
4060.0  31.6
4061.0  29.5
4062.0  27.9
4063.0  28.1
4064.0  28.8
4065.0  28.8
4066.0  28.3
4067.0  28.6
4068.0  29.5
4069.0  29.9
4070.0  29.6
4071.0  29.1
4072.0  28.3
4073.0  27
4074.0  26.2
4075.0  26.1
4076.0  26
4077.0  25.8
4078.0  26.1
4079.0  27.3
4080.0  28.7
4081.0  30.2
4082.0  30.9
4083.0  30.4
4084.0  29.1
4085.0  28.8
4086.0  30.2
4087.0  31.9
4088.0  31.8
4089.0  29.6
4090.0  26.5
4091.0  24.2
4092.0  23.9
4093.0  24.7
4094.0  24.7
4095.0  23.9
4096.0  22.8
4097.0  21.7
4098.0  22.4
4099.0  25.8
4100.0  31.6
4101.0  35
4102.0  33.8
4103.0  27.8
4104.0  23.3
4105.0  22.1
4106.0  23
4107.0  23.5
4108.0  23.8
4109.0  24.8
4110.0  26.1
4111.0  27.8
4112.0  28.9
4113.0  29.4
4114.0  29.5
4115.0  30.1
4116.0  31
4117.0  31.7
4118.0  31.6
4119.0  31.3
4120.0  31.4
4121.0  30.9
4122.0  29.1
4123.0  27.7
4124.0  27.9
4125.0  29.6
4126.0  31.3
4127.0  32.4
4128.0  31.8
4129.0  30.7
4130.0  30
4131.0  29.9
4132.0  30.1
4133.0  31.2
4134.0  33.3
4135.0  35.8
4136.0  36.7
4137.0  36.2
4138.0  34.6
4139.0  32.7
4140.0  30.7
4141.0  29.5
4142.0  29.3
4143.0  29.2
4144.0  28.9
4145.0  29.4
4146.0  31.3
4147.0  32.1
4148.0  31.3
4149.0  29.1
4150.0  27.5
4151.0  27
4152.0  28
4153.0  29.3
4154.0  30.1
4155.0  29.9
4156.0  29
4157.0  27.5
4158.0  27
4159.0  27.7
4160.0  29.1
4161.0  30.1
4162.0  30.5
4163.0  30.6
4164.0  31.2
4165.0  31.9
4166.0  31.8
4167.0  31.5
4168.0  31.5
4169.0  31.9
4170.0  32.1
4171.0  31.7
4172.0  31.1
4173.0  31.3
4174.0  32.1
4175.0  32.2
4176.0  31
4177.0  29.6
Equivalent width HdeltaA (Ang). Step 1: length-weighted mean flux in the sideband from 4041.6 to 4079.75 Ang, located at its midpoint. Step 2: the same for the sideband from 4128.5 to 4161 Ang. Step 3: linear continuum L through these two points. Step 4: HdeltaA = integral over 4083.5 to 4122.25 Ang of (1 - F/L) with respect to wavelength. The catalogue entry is 3.6 Ang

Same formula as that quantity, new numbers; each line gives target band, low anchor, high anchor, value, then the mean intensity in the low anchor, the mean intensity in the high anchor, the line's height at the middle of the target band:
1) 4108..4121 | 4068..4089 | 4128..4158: 0.2 Ang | 28.7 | 30.7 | 29.8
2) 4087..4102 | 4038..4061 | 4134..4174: 2.6 Ang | 33.5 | 30.7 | 32.3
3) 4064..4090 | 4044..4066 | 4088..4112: 0.3 Ang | 32.1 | 26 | 29.1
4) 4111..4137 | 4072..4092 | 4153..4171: -1.5 Ang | 28.1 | 30.2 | 29.2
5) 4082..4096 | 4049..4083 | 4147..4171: 1.1 Ang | 29.9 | 29.9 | 29.9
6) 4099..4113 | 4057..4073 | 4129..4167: 1.4 Ang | 29.6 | 30.5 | 30.1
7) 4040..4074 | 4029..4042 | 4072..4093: -1.1 Ang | 32.5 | 28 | 30.4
